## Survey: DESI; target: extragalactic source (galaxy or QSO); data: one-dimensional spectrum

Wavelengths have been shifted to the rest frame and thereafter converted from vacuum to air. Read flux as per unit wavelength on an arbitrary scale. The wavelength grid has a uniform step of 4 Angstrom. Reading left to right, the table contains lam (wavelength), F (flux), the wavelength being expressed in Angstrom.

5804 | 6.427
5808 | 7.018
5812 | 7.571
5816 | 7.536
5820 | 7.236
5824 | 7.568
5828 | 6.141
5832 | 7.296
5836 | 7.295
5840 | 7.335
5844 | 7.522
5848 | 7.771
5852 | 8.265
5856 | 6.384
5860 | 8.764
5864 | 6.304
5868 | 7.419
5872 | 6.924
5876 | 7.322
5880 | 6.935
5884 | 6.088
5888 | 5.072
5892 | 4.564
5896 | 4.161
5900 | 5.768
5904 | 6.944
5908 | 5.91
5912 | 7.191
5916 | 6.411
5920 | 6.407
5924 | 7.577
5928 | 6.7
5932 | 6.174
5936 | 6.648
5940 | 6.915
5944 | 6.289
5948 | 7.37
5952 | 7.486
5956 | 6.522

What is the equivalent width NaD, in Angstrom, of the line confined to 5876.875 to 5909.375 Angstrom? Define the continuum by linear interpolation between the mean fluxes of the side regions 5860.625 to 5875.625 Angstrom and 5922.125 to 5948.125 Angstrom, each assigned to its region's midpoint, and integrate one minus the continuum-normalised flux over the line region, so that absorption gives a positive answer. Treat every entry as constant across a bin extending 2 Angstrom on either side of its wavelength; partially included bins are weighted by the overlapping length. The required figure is 5.8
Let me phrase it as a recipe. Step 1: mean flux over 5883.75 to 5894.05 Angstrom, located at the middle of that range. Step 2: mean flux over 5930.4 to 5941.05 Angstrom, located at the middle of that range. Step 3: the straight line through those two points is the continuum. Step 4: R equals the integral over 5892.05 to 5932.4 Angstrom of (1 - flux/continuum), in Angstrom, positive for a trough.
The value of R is -2.8 Angstrom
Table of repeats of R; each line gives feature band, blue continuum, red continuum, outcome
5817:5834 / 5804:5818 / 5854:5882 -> 0.30 Angstrom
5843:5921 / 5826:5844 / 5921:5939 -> 3.69 Angstrom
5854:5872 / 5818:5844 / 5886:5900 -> -3.85 Angstrom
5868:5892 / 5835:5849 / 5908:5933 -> 2.43 Angstrom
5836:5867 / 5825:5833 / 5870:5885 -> -3.00 Angstrom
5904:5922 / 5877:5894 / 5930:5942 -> -0.95 Angstrom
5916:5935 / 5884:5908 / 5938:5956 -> -1.13 Angstrom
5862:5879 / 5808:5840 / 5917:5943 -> 0.02 Angstrom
